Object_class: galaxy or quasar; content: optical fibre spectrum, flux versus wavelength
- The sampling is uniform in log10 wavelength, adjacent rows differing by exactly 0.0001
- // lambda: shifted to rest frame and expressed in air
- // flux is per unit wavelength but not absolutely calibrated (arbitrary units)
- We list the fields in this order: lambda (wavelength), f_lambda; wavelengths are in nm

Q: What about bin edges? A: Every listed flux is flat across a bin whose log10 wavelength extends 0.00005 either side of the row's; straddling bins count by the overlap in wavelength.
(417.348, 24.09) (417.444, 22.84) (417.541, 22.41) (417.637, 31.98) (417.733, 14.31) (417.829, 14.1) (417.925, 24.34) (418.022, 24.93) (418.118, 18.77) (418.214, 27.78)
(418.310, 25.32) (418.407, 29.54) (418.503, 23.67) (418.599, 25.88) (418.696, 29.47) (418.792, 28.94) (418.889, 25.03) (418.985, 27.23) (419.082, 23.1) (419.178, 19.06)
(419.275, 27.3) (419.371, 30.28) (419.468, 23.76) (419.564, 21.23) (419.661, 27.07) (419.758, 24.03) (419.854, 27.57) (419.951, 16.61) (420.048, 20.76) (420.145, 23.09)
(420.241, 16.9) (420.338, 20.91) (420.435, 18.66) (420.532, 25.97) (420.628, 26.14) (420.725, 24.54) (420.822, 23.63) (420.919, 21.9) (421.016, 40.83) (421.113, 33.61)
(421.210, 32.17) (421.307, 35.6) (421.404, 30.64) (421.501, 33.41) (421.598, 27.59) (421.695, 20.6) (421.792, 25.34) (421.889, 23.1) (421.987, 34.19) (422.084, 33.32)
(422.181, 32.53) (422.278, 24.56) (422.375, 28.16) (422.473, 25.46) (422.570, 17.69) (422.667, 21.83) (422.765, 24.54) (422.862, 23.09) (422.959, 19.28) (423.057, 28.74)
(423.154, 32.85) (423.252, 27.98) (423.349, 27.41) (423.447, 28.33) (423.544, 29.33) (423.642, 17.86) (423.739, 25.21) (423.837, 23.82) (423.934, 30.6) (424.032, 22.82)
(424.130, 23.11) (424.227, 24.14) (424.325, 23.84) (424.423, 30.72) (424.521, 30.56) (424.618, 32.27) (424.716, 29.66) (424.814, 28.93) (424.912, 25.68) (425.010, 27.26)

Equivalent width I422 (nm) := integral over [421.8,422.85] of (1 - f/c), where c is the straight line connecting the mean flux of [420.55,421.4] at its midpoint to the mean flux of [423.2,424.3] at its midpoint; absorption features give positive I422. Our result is 0.05 nm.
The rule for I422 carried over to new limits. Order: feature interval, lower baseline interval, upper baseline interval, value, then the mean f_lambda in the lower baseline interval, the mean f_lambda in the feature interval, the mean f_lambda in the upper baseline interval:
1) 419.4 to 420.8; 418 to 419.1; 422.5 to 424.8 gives 0.17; 25.9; 22.8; 25.9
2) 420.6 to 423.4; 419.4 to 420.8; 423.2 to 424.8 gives -0.34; 22.8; 27.6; 26.8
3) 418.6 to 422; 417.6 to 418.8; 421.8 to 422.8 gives -0.06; 24.3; 25.9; 26.5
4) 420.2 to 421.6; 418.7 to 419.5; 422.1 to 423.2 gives -0.10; 25.8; 27.6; 25.6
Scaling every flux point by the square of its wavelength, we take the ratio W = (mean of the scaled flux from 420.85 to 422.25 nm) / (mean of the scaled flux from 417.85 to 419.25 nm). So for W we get 1.22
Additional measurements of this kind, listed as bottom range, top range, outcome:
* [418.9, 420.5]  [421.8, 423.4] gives 1.17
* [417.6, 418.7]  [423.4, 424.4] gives 1.08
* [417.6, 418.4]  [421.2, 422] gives 1.28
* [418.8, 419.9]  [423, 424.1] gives 1.08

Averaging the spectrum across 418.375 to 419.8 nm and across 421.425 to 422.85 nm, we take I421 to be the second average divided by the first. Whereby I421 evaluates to 1.04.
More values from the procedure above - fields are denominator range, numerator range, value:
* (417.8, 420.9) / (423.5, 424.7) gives 1.10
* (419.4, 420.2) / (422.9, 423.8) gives 1.13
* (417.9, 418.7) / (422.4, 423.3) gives 0.97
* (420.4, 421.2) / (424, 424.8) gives 1.00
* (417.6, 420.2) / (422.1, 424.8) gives 1.09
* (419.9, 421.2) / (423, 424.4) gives 1.07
